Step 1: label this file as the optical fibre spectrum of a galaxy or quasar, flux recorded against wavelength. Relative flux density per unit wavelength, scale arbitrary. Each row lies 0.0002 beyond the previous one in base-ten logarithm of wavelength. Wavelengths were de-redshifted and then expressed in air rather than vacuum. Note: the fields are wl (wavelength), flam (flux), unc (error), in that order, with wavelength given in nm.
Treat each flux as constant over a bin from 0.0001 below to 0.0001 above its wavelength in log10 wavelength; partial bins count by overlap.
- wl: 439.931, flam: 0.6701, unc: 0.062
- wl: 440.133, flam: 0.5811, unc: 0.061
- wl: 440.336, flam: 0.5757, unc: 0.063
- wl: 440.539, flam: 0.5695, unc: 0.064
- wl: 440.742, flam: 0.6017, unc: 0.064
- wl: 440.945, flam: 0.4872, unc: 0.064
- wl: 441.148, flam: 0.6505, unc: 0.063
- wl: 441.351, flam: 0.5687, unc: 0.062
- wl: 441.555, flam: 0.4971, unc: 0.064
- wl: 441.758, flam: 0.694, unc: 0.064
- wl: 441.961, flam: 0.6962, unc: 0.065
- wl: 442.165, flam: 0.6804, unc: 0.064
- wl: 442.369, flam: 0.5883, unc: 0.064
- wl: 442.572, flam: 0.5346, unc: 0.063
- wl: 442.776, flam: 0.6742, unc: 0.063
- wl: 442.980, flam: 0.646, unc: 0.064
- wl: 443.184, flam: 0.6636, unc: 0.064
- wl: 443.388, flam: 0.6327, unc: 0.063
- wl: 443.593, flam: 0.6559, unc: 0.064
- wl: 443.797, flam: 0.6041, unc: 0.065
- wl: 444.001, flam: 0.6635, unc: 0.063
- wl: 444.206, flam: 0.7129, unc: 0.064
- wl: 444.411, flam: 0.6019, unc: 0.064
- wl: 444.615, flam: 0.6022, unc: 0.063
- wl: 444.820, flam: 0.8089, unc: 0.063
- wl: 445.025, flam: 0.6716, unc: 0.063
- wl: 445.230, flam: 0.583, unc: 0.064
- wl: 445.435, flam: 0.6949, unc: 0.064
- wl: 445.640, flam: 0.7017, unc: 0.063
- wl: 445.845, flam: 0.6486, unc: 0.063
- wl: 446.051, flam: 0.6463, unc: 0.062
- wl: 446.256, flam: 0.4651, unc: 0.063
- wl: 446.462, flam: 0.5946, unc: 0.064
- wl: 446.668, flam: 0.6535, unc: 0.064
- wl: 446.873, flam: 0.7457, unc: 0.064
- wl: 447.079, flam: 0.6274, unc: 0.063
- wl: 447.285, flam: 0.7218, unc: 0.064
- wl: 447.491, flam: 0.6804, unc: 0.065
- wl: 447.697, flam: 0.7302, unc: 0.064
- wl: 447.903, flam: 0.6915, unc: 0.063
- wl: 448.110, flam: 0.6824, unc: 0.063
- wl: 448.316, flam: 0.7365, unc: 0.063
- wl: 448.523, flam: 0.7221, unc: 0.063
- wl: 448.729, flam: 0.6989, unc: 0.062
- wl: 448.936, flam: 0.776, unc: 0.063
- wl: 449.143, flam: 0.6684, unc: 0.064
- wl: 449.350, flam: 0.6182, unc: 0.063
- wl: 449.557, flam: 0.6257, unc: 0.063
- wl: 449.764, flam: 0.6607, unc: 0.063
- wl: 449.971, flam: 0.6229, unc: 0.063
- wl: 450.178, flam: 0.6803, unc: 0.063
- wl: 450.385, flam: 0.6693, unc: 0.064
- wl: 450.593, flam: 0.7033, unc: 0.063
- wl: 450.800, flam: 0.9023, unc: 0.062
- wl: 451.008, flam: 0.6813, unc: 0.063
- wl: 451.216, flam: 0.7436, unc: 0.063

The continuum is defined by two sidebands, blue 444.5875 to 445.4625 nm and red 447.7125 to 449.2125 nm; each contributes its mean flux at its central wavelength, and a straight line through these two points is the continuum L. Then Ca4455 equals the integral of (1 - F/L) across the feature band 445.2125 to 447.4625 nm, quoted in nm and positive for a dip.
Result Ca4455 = 0.14 nm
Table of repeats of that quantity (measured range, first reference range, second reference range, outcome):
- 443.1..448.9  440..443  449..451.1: -0.19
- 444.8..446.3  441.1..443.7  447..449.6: 0.03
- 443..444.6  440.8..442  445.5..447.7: -0.06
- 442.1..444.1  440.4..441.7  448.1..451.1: -0.12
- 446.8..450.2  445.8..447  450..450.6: -0.19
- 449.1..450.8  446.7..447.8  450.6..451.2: 0.18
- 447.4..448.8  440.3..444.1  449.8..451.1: -0.05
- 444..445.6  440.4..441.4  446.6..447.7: -0.05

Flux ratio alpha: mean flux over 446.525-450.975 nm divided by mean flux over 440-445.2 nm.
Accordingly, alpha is 1.11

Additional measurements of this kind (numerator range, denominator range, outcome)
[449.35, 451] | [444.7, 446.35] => 1.06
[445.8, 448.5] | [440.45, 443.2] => 1.09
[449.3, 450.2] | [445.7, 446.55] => 1.08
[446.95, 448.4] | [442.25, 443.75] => 1.11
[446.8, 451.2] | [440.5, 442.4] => 1.15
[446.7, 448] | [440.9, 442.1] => 1.15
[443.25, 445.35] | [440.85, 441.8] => 1.14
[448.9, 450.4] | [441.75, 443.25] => 1.03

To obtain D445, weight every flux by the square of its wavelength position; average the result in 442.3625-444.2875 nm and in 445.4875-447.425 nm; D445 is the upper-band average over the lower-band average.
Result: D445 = 1.0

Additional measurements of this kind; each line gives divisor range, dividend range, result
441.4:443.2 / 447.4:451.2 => 1.15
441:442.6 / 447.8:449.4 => 1.18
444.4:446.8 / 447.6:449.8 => 1.09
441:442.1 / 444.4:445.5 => 1.09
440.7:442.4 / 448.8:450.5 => 1.14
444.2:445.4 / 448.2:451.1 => 1.08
